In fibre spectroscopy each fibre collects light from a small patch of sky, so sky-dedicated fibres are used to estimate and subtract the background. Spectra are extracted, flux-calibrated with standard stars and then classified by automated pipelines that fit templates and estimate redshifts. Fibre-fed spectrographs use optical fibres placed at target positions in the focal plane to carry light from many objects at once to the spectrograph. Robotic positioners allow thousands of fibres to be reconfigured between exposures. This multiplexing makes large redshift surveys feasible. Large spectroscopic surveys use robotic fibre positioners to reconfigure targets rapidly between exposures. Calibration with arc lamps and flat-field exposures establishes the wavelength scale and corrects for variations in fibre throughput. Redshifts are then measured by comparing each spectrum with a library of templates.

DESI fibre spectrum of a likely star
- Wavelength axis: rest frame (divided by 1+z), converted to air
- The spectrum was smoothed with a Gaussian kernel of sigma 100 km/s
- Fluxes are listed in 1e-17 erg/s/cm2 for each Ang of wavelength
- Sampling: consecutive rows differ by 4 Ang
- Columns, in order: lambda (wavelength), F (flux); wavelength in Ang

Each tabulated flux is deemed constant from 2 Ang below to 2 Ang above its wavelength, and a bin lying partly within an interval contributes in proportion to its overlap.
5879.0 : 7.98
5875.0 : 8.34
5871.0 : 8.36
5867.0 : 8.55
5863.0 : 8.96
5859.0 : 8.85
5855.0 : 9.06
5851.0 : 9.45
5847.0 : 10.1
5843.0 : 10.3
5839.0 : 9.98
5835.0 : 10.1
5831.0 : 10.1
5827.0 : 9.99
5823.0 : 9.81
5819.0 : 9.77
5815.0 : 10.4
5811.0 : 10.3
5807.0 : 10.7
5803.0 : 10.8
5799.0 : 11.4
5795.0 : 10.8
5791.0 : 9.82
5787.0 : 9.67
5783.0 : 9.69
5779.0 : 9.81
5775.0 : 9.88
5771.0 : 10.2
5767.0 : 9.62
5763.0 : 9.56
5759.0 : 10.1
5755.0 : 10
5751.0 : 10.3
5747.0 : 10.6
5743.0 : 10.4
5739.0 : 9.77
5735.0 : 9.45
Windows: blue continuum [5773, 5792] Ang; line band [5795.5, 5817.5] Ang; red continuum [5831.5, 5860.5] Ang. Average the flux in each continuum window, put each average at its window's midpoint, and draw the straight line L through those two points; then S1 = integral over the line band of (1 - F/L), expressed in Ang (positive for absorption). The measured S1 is -2.1 Ang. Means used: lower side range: 9.77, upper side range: 9.73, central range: 10.7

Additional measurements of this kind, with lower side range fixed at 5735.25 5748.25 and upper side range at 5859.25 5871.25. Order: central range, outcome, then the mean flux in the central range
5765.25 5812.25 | -3.2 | 10.2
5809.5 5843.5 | -3.4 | 10.1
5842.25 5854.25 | -1.3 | 9.82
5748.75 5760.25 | -0.2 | 10.1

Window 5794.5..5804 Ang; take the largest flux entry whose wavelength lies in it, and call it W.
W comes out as 11.4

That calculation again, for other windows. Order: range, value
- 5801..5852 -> 10.8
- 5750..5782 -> 10.3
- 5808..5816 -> 10.4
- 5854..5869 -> 9.06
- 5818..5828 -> 9.99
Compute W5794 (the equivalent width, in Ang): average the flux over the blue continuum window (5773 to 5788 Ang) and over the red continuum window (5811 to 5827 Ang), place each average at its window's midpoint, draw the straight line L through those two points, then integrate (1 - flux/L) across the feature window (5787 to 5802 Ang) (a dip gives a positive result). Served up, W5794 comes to -1.0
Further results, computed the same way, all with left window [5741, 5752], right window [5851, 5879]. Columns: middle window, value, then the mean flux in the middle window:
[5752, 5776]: 0.6 Ang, 9.91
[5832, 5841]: -0.9 Ang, 10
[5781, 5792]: 0.1 Ang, 9.72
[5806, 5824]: -1.4 Ang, 10.2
